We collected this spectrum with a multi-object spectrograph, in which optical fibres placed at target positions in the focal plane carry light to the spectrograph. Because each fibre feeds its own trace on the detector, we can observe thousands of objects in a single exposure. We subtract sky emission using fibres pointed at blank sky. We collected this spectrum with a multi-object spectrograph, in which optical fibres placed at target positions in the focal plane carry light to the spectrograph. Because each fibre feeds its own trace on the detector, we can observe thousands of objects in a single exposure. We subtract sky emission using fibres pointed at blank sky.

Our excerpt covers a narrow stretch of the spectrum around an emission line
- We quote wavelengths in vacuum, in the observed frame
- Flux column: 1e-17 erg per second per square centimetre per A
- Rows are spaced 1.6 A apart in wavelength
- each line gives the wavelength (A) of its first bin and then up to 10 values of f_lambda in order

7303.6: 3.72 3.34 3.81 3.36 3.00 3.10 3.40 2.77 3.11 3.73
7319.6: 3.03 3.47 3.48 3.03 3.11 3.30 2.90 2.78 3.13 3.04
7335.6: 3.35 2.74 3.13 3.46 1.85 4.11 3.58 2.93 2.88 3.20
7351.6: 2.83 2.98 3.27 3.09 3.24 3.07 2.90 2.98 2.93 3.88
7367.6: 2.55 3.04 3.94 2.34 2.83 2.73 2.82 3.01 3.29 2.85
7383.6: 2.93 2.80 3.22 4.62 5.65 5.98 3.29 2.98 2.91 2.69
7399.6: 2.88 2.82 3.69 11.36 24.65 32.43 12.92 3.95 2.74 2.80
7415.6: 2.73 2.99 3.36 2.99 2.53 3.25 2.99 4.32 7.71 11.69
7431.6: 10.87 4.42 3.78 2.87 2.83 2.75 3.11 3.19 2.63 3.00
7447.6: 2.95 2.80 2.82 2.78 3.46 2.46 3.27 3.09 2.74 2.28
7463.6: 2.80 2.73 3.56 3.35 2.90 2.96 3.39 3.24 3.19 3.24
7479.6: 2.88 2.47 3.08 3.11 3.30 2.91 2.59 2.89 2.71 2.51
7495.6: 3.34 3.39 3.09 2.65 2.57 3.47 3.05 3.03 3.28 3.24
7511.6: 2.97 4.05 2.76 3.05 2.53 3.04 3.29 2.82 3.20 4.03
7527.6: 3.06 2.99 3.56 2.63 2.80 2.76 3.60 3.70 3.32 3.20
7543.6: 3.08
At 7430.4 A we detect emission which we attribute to [N II] 6583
